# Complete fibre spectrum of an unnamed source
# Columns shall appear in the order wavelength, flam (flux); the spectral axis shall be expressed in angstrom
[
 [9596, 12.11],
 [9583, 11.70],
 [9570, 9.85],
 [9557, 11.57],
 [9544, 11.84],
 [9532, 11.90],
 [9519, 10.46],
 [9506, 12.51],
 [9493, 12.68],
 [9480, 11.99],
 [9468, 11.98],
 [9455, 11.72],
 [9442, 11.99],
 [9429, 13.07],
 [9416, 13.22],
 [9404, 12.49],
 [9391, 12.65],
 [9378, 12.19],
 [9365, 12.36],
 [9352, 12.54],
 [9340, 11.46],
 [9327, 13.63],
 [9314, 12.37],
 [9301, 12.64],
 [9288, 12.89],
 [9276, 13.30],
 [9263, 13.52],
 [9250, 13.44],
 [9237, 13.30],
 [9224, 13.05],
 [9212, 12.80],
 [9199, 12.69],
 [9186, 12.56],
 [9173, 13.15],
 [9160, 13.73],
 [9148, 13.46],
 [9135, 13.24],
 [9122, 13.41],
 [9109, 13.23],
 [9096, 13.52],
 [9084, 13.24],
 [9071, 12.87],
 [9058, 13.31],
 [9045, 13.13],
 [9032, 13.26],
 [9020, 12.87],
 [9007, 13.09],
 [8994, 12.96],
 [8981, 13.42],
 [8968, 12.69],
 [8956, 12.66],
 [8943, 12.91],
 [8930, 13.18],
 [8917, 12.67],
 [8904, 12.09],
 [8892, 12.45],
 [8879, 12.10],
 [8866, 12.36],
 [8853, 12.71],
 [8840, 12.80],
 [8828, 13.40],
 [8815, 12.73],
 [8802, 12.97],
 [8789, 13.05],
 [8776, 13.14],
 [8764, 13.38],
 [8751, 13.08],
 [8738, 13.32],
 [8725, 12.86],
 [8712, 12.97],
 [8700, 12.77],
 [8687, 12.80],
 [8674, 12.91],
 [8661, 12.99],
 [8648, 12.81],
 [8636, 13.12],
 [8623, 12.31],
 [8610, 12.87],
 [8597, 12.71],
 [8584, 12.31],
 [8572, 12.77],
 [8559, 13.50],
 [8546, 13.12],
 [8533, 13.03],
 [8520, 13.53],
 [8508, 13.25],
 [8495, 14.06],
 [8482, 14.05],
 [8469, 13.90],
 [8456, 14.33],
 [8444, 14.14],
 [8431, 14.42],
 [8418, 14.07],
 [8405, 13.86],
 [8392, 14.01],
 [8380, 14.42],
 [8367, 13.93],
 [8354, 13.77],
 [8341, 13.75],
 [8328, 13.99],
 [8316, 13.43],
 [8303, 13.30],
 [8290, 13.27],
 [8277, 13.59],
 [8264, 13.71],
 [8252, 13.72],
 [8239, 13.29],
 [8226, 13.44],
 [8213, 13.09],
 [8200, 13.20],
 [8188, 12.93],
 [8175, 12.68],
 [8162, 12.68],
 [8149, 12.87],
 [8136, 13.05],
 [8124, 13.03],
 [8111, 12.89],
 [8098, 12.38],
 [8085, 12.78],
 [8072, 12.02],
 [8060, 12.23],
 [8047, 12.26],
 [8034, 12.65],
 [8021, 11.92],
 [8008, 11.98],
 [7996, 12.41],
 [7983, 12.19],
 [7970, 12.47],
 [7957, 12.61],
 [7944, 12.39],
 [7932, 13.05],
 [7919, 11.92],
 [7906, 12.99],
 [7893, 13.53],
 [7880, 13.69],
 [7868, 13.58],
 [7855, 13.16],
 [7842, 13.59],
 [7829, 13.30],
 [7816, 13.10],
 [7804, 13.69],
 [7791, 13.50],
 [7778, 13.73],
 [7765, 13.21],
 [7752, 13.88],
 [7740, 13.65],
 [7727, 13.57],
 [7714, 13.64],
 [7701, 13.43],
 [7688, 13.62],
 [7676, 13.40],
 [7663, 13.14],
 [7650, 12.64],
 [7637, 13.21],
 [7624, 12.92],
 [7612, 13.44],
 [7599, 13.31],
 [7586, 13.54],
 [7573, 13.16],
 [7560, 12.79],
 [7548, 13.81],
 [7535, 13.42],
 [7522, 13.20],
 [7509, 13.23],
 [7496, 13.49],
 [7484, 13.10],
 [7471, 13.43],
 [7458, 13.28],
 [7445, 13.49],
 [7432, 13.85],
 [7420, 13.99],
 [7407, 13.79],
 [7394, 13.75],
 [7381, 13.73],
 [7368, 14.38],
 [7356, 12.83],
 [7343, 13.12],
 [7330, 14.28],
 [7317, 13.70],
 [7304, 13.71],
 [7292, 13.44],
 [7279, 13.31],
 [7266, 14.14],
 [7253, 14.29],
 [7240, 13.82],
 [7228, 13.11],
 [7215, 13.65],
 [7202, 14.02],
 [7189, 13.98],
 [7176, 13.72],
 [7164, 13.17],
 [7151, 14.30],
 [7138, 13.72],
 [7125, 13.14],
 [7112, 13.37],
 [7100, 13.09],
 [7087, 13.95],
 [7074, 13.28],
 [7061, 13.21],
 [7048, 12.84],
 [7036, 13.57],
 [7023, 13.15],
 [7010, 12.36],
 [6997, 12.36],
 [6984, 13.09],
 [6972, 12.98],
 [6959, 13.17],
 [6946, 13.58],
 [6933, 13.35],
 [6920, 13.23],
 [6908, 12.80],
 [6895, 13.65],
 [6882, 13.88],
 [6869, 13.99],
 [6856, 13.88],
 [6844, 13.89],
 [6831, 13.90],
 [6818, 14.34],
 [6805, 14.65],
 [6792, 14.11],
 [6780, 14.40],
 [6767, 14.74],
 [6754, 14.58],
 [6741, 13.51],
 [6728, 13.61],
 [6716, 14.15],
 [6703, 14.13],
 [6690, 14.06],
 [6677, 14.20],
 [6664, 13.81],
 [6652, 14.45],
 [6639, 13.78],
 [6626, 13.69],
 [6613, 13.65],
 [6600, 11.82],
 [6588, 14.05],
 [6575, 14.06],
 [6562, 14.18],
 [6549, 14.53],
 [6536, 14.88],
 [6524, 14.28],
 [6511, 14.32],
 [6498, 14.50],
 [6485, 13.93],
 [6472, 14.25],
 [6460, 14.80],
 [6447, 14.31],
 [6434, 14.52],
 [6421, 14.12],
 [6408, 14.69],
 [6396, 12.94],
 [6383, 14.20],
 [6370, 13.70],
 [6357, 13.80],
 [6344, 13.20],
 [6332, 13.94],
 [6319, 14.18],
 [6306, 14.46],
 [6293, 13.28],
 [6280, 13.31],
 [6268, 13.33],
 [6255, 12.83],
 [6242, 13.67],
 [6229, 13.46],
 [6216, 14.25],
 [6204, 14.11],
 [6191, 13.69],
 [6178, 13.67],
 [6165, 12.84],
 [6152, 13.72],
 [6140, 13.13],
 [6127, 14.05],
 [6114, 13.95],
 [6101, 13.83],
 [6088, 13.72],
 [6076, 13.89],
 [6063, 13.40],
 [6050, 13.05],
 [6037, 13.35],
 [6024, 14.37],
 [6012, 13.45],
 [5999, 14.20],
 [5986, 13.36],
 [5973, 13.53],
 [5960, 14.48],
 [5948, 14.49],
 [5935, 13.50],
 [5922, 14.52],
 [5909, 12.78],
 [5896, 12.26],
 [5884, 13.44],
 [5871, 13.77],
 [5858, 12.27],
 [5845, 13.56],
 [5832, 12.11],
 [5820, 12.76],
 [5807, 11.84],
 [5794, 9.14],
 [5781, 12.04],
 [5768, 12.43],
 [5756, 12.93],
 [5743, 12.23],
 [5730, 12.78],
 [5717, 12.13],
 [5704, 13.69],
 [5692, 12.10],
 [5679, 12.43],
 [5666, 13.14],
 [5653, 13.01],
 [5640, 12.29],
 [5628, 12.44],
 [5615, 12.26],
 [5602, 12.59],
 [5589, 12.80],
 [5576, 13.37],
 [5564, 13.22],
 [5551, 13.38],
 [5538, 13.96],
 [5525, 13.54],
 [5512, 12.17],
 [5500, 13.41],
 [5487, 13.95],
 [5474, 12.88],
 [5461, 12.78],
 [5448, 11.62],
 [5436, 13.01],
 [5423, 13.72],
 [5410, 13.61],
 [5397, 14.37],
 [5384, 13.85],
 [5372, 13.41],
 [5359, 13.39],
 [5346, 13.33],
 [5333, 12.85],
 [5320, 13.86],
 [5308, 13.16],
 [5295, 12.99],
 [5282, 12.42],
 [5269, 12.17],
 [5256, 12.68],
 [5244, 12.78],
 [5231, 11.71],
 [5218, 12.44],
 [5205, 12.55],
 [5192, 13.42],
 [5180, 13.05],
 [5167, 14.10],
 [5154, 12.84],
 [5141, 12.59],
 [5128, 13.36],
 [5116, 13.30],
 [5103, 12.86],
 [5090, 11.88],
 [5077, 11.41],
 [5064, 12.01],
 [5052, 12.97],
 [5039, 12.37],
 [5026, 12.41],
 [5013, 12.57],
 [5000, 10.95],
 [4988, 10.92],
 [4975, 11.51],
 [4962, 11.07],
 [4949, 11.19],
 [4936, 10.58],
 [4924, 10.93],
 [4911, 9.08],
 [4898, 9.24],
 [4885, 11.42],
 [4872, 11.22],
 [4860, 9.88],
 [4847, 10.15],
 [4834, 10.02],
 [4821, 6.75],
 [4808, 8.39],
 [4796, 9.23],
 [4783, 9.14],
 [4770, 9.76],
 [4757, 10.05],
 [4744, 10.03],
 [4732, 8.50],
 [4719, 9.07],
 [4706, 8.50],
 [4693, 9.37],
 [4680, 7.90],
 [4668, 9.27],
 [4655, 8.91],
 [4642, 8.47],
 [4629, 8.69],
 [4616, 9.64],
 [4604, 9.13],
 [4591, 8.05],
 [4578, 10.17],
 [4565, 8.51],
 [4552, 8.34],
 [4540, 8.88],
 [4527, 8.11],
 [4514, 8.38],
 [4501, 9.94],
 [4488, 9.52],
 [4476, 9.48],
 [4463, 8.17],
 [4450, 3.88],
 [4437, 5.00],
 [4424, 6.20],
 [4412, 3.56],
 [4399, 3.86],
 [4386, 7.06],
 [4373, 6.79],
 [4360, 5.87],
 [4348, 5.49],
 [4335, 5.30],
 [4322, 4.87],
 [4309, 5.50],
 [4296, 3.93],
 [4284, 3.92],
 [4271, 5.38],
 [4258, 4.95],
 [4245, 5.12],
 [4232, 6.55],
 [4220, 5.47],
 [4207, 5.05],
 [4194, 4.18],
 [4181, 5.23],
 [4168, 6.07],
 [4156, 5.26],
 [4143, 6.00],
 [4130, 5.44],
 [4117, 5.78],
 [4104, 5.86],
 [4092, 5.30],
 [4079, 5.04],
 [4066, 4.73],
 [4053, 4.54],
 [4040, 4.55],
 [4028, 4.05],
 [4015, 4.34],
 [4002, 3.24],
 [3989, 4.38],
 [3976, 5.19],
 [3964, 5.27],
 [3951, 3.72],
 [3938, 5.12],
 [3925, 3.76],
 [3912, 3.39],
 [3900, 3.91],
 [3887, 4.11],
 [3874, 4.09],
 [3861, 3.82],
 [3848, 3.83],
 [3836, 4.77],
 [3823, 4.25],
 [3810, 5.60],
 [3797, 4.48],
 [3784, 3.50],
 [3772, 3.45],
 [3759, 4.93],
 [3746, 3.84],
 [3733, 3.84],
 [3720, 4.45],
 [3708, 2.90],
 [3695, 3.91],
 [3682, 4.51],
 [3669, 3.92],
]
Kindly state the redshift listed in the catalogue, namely 0.12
